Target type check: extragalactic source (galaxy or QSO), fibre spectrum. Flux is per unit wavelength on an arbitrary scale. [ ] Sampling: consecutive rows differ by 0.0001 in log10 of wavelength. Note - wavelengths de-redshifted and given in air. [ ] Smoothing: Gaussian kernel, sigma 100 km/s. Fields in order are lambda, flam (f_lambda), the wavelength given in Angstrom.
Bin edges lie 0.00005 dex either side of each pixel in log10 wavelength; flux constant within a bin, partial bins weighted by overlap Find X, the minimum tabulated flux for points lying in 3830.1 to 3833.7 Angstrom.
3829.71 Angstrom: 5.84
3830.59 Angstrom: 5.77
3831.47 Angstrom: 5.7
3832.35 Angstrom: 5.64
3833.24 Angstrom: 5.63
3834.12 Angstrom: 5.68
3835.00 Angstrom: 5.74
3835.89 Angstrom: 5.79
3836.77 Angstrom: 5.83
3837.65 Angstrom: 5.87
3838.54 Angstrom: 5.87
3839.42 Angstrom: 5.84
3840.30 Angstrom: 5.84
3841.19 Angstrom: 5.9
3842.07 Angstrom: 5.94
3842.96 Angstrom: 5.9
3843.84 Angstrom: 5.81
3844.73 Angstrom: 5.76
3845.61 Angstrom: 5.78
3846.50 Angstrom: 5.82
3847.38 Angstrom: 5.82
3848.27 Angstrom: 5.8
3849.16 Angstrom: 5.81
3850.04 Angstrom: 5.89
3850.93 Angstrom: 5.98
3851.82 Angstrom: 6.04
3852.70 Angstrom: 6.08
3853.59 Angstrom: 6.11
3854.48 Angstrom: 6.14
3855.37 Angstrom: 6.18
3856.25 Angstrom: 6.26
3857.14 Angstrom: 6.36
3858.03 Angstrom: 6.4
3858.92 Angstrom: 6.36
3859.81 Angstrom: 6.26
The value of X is 5.63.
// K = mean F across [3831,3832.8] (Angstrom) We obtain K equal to 5.66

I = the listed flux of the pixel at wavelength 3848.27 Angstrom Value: 5.8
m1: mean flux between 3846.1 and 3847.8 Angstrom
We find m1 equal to 5.84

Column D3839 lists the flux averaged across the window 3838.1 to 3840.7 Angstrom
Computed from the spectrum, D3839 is 5.87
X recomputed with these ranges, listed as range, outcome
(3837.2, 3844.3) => 5.81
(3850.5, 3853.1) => 5.98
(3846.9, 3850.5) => 5.8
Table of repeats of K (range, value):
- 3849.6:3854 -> 6.02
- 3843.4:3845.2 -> 5.79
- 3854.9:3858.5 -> 6.3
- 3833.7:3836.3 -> 5.73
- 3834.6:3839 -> 5.82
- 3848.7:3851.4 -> 5.89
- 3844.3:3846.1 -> 5.77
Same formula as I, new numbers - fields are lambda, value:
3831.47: 5.7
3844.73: 5.76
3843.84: 5.81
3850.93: 5.98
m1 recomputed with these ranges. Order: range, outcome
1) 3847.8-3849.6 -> 5.79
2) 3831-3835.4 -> 5.68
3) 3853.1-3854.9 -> 6.11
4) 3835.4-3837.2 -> 5.8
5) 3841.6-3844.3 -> 5.88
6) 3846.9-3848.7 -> 5.82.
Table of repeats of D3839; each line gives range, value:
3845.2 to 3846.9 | 5.78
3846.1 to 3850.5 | 5.83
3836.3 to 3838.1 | 5.85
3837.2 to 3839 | 5.87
